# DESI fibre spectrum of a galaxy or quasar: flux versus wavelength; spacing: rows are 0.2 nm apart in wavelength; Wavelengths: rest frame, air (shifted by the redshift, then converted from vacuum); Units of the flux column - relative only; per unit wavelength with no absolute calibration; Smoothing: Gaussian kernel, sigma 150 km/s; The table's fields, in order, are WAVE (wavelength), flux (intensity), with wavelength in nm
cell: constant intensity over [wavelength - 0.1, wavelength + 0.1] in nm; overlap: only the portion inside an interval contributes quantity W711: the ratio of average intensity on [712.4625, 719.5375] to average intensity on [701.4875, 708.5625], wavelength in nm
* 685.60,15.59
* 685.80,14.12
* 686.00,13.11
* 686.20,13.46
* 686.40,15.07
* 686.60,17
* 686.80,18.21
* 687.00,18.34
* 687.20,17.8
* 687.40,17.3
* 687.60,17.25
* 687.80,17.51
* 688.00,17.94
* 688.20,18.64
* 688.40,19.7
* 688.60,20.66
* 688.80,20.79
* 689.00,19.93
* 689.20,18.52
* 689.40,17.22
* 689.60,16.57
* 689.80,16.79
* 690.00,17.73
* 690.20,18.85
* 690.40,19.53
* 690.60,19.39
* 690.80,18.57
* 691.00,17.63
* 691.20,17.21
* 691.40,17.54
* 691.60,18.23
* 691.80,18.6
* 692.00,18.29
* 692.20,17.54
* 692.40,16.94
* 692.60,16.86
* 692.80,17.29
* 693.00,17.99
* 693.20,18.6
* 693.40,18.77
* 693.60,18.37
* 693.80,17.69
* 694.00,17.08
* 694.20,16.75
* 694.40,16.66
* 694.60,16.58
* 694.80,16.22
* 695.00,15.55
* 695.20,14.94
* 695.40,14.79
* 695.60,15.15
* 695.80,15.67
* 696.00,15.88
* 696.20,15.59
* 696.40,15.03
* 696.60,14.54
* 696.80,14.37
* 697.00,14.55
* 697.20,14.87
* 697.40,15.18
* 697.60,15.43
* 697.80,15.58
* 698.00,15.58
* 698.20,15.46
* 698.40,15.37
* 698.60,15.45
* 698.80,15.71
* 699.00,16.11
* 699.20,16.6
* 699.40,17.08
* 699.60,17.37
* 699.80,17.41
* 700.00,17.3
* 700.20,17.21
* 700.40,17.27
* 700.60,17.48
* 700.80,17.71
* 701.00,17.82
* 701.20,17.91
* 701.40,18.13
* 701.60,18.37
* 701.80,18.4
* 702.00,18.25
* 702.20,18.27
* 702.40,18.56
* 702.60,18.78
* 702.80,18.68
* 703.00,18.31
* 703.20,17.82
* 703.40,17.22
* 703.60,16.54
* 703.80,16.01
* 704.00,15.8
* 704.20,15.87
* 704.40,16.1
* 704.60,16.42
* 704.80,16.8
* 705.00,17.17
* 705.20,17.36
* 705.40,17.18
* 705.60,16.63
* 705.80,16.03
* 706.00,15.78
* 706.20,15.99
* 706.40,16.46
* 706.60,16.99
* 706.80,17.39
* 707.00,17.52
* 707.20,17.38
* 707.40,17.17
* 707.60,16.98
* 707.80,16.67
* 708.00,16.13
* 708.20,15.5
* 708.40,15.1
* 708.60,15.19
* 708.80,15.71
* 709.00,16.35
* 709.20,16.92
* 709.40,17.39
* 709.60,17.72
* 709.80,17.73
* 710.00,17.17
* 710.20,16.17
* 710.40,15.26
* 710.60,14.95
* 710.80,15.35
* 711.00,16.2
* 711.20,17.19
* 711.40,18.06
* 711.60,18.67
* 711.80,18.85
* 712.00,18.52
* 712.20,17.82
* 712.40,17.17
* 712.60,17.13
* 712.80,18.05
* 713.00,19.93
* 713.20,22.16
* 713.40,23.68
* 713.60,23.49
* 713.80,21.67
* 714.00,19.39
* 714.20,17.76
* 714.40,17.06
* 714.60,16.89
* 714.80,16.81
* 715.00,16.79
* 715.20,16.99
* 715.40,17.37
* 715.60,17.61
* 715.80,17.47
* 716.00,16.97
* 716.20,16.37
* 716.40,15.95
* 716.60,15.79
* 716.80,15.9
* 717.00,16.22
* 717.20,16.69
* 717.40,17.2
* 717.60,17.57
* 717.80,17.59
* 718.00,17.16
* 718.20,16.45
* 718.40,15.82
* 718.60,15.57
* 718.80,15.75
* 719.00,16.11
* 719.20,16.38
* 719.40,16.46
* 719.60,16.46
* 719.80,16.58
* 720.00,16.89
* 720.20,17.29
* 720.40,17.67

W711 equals 1.03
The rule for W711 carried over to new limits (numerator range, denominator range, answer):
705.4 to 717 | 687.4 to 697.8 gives 1.01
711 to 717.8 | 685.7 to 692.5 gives 1.02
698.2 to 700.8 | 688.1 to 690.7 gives 0.89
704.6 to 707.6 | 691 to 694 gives 0.94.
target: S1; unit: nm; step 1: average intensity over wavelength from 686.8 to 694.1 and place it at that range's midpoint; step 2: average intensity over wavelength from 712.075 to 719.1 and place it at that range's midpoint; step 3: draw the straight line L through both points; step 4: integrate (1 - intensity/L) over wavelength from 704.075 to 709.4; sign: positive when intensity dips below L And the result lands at 0.40 nm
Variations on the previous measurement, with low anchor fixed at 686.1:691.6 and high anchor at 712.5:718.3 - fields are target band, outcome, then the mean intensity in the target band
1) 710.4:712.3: 0.08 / 17.2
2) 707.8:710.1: 0.19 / 16.5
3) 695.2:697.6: 0.39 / 15.1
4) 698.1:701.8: 0.19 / 17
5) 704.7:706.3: 0.12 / 16.6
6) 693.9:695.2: 0.12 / 16.4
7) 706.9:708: 0.05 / 17.1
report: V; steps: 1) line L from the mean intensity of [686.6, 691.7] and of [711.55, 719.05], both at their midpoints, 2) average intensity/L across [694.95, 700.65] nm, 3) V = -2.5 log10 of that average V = 0.148 mag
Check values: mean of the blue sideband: 18.3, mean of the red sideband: 17.8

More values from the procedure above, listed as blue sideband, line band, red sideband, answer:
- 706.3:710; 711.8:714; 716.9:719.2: -0.19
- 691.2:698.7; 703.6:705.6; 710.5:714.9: 0.06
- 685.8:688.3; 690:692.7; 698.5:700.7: -0.08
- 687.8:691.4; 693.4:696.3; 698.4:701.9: 0.10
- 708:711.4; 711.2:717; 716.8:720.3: -0.11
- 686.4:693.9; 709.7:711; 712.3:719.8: 0.10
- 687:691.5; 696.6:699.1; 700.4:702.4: 0.18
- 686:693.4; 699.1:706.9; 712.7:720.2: 0.03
